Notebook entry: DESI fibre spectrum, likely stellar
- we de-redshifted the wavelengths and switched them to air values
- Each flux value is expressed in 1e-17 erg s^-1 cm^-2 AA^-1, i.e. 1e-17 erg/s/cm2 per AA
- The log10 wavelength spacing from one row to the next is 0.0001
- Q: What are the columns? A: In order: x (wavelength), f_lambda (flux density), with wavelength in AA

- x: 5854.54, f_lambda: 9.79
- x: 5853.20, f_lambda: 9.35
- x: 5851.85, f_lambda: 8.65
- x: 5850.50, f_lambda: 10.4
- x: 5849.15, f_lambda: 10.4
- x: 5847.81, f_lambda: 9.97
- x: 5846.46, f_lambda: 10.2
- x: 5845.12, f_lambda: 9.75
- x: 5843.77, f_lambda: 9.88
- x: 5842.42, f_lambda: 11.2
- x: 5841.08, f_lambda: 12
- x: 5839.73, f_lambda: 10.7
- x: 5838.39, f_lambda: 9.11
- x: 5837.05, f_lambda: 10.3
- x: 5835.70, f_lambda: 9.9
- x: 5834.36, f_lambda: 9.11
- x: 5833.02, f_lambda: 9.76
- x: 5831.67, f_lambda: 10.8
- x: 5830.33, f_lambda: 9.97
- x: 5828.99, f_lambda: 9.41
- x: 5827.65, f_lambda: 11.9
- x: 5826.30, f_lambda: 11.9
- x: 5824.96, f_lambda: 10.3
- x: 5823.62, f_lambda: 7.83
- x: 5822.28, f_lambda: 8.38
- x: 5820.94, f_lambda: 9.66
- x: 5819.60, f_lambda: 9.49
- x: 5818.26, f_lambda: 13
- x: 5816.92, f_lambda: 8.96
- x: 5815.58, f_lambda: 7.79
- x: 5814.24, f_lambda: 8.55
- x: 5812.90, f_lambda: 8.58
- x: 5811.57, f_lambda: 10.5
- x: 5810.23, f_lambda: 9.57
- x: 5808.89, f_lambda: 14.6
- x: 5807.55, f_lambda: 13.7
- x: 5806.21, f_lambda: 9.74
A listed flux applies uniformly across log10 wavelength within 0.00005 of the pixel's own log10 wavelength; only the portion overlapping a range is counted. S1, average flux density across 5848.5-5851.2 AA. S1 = 10.4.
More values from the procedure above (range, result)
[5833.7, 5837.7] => 9.76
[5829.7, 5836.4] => 9.9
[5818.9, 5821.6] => 9.61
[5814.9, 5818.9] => 9.89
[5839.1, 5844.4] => 10.9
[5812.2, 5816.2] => 8.35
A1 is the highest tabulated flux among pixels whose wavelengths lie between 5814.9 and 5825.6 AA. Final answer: 13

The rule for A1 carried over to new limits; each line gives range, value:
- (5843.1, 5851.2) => 10.4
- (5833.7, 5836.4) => 9.9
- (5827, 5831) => 11.9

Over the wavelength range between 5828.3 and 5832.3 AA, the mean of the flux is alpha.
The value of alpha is 10.1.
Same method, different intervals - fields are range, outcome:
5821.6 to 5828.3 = 10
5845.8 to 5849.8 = 10.2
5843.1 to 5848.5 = 9.96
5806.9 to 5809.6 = 14.1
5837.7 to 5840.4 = 9.94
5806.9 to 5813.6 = 11.4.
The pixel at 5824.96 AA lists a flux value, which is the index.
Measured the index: 10.3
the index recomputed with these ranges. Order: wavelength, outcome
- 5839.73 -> 10.7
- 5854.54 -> 9.79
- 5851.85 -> 8.65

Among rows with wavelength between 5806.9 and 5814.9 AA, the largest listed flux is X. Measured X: 14.6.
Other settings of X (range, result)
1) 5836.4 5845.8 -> 12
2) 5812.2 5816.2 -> 8.58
